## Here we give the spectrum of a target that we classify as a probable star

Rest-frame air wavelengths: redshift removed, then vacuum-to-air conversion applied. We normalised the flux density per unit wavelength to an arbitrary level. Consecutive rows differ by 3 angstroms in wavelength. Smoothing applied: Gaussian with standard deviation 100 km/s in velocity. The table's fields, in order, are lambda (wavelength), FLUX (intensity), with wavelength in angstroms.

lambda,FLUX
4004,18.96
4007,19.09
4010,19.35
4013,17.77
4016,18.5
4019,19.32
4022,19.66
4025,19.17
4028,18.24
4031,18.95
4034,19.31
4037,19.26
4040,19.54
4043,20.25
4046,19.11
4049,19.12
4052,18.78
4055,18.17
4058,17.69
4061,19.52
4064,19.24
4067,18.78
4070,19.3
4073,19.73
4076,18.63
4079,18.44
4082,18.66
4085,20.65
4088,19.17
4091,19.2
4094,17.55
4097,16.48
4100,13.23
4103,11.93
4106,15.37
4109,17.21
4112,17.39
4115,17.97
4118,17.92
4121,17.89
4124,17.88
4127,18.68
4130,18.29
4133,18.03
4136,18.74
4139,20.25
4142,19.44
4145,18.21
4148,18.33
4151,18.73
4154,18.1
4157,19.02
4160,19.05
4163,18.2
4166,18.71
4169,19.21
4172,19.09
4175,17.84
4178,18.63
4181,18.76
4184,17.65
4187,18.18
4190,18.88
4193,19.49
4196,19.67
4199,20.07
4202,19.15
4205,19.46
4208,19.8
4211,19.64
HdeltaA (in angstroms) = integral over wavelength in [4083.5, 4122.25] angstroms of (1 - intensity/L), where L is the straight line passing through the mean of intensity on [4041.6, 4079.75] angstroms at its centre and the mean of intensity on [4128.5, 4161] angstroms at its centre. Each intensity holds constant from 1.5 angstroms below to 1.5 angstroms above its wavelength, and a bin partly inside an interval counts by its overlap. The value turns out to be 3.7 angstroms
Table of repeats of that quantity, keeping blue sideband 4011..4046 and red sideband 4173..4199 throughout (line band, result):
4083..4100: 0.73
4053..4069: 0.27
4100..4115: 2.70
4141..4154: 0.16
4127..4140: 0.06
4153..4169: 0.08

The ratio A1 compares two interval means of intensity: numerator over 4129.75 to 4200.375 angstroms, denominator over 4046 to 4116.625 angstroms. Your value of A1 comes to 1.05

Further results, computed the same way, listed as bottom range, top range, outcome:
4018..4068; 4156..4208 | 0.99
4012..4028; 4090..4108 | 0.83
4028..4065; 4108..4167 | 0.97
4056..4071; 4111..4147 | 0.98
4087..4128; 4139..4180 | 1.10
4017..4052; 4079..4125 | 0.90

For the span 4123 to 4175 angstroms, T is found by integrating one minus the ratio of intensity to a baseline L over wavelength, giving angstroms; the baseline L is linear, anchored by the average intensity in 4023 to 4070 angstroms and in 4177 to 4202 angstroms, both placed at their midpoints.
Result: 0.8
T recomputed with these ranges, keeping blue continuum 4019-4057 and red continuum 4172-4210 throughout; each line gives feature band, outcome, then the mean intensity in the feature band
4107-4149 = 1.7 angstroms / 18.3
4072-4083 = 0.1 angstroms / 18.8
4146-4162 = 0.3 angstroms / 18.6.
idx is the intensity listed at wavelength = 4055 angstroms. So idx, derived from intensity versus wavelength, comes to 18.17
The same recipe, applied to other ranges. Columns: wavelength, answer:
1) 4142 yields 19.44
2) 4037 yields 19.26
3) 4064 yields 19.24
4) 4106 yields 15.37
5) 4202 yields 19.15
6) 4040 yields 19.54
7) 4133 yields 18.03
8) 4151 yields 18.73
